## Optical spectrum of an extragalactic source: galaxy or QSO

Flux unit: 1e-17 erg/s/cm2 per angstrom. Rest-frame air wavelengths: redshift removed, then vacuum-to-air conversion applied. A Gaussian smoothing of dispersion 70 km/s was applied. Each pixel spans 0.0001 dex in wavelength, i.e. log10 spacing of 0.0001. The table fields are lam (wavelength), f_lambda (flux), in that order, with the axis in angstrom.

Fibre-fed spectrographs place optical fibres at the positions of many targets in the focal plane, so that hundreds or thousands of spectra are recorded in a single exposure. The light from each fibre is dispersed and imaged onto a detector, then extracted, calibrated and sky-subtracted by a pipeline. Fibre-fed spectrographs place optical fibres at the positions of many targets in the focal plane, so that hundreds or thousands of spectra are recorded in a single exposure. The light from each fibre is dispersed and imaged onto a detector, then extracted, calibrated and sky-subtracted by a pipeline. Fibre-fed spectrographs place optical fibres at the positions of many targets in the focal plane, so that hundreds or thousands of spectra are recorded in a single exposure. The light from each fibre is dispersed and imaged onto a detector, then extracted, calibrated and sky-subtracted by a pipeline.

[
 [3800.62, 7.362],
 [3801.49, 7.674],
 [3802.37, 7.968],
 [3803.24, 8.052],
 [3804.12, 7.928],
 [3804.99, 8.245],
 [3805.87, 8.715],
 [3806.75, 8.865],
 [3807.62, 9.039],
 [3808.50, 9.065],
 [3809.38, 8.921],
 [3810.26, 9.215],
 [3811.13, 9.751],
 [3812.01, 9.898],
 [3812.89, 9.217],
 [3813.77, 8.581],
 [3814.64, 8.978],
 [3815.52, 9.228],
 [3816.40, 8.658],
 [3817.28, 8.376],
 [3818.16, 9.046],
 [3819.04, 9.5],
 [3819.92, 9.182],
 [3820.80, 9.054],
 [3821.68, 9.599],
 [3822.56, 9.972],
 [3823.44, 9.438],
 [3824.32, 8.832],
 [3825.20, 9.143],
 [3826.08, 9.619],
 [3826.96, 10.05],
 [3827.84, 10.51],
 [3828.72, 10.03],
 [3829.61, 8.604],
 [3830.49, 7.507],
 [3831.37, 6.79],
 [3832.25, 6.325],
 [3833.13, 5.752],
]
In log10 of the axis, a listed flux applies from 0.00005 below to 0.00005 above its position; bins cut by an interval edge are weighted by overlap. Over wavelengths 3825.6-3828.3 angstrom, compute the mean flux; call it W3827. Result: 10.1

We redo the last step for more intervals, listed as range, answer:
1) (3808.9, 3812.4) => 9.43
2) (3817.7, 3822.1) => 9.27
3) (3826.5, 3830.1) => 9.76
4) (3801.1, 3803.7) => 7.89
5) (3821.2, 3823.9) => 9.66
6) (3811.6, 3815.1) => 9.17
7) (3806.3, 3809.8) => 8.96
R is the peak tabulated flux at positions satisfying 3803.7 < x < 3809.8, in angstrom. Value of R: 9.065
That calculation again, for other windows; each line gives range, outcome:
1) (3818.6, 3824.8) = 9.972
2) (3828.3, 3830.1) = 10.03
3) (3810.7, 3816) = 9.898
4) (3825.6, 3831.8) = 10.51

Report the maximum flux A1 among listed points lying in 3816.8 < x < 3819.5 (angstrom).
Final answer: 9.5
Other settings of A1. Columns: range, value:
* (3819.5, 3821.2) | 9.182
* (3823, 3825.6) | 9.438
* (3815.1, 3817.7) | 9.228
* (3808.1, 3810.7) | 9.215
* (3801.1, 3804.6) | 8.052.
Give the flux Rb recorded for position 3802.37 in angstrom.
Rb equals 7.968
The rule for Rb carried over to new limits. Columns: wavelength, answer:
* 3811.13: 9.751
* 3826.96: 10.05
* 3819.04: 9.5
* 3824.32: 8.832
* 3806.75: 8.865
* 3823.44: 9.438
